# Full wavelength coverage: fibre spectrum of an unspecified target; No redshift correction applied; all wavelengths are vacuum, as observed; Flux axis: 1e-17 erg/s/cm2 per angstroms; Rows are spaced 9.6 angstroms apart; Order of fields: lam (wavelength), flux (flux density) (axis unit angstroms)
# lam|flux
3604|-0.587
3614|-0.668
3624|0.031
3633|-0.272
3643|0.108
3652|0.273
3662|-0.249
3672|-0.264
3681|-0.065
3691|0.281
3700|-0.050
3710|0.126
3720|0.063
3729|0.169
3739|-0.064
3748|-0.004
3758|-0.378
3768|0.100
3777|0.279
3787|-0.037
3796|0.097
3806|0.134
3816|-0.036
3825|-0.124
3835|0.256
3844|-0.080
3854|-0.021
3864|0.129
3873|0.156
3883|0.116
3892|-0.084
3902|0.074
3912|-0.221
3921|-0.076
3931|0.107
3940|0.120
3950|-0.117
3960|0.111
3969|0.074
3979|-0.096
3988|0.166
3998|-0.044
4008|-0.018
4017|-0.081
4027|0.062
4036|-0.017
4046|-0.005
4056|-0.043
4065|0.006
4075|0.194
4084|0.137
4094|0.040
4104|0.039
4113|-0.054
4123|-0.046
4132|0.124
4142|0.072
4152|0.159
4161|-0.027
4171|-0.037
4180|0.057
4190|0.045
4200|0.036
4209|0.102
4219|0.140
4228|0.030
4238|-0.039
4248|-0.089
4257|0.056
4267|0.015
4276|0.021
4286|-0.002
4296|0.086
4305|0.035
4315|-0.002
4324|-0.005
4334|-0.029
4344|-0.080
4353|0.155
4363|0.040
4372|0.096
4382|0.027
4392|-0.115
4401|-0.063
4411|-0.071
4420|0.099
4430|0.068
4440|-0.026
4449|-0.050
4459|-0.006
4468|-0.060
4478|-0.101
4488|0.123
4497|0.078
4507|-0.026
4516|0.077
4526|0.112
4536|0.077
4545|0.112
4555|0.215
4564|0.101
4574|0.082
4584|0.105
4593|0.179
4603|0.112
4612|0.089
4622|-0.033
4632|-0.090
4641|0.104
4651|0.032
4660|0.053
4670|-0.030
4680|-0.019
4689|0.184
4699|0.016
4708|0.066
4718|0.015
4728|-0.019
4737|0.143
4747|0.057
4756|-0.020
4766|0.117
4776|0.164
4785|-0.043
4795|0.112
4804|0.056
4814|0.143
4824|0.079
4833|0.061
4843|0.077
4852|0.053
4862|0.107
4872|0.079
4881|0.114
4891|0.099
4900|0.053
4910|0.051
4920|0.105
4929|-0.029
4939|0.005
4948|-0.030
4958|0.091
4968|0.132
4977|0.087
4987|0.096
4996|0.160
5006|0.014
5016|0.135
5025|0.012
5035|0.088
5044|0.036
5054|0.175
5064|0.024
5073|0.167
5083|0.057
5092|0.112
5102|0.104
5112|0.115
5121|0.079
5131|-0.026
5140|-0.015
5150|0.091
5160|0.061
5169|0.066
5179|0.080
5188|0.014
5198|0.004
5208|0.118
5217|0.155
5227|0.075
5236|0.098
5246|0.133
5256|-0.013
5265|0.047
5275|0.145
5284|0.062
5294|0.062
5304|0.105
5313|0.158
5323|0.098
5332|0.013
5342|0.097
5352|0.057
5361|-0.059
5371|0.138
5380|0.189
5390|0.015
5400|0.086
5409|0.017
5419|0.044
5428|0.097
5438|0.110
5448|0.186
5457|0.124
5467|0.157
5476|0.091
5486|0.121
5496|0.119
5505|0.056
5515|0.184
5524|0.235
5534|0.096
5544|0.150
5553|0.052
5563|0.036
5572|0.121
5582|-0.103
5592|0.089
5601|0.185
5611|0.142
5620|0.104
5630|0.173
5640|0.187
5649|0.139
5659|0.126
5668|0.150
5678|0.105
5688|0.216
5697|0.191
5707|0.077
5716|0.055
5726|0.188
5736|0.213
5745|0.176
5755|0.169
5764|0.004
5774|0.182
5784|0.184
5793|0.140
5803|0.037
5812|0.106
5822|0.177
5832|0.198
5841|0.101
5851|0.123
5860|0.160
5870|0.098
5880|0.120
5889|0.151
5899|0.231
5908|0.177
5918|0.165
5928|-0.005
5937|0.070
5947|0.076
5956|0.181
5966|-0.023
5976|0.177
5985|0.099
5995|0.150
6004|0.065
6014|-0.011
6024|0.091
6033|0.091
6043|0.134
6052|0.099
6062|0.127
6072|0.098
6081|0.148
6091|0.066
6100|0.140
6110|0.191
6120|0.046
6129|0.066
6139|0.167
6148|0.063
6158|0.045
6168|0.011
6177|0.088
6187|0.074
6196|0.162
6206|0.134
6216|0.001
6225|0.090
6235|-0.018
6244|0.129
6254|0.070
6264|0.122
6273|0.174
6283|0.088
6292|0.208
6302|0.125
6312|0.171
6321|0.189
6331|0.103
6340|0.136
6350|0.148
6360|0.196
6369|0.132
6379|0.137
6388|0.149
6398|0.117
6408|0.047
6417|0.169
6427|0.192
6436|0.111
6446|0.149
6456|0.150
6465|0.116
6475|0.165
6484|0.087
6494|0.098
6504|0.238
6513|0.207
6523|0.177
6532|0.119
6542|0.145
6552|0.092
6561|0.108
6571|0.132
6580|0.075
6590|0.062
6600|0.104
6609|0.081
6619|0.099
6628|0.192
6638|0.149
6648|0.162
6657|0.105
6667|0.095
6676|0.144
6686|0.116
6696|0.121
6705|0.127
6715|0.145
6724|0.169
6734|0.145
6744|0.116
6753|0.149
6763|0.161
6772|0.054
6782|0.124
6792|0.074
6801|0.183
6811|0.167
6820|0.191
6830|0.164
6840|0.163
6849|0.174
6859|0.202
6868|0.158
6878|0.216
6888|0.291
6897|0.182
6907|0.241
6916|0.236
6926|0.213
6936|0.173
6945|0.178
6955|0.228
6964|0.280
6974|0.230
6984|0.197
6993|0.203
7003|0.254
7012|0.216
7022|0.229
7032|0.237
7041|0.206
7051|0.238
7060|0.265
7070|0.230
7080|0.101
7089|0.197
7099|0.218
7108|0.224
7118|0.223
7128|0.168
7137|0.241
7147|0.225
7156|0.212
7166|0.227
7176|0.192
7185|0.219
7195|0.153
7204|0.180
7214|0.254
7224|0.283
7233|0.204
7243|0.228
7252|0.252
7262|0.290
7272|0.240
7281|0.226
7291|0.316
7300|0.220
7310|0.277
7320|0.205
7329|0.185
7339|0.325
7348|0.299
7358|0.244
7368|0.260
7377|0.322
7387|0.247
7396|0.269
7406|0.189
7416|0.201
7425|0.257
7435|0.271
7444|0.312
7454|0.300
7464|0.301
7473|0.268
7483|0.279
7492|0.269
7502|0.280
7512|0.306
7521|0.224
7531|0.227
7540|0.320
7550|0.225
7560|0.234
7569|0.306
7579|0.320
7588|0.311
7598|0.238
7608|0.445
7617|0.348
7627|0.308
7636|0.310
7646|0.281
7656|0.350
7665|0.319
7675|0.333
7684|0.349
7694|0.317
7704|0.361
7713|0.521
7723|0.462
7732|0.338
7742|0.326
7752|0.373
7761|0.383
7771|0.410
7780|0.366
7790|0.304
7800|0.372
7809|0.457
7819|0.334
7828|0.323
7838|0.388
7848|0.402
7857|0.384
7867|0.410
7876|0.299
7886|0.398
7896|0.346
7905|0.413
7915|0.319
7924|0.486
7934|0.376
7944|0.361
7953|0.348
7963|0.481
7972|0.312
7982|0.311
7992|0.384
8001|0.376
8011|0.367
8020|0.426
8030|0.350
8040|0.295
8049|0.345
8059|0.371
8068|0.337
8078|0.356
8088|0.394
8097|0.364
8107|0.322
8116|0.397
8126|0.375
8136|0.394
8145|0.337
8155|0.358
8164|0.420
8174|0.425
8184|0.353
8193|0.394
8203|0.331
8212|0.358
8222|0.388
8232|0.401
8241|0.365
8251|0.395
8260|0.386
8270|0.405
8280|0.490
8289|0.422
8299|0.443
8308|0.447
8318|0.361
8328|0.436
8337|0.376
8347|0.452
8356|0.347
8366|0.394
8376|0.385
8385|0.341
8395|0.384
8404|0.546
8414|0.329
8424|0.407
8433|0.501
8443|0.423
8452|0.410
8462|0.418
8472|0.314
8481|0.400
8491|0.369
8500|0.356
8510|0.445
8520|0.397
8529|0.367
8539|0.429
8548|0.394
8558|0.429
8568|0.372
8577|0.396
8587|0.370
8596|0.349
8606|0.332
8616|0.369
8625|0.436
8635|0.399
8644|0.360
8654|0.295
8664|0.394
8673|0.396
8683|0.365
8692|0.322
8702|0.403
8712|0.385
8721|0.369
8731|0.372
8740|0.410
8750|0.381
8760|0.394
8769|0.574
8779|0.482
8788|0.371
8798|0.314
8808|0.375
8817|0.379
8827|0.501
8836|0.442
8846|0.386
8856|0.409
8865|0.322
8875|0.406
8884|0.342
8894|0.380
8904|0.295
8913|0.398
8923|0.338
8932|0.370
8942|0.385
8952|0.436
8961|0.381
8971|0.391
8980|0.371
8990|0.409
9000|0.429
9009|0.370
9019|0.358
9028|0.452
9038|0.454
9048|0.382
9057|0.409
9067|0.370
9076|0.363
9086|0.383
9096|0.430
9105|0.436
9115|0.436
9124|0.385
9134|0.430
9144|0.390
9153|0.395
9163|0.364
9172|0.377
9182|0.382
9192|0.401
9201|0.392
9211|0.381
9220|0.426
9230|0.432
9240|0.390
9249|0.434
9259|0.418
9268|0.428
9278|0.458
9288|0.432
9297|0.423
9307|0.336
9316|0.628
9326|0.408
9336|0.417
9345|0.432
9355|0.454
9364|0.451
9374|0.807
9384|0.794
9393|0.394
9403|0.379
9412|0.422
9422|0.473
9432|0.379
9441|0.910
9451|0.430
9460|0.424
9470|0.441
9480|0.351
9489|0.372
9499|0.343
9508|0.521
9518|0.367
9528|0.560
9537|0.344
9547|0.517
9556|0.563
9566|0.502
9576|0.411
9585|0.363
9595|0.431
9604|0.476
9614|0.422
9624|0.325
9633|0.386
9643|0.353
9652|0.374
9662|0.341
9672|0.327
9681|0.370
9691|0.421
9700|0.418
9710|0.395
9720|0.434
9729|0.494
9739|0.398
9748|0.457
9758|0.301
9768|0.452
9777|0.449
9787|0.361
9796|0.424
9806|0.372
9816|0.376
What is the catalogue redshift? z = 0.72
